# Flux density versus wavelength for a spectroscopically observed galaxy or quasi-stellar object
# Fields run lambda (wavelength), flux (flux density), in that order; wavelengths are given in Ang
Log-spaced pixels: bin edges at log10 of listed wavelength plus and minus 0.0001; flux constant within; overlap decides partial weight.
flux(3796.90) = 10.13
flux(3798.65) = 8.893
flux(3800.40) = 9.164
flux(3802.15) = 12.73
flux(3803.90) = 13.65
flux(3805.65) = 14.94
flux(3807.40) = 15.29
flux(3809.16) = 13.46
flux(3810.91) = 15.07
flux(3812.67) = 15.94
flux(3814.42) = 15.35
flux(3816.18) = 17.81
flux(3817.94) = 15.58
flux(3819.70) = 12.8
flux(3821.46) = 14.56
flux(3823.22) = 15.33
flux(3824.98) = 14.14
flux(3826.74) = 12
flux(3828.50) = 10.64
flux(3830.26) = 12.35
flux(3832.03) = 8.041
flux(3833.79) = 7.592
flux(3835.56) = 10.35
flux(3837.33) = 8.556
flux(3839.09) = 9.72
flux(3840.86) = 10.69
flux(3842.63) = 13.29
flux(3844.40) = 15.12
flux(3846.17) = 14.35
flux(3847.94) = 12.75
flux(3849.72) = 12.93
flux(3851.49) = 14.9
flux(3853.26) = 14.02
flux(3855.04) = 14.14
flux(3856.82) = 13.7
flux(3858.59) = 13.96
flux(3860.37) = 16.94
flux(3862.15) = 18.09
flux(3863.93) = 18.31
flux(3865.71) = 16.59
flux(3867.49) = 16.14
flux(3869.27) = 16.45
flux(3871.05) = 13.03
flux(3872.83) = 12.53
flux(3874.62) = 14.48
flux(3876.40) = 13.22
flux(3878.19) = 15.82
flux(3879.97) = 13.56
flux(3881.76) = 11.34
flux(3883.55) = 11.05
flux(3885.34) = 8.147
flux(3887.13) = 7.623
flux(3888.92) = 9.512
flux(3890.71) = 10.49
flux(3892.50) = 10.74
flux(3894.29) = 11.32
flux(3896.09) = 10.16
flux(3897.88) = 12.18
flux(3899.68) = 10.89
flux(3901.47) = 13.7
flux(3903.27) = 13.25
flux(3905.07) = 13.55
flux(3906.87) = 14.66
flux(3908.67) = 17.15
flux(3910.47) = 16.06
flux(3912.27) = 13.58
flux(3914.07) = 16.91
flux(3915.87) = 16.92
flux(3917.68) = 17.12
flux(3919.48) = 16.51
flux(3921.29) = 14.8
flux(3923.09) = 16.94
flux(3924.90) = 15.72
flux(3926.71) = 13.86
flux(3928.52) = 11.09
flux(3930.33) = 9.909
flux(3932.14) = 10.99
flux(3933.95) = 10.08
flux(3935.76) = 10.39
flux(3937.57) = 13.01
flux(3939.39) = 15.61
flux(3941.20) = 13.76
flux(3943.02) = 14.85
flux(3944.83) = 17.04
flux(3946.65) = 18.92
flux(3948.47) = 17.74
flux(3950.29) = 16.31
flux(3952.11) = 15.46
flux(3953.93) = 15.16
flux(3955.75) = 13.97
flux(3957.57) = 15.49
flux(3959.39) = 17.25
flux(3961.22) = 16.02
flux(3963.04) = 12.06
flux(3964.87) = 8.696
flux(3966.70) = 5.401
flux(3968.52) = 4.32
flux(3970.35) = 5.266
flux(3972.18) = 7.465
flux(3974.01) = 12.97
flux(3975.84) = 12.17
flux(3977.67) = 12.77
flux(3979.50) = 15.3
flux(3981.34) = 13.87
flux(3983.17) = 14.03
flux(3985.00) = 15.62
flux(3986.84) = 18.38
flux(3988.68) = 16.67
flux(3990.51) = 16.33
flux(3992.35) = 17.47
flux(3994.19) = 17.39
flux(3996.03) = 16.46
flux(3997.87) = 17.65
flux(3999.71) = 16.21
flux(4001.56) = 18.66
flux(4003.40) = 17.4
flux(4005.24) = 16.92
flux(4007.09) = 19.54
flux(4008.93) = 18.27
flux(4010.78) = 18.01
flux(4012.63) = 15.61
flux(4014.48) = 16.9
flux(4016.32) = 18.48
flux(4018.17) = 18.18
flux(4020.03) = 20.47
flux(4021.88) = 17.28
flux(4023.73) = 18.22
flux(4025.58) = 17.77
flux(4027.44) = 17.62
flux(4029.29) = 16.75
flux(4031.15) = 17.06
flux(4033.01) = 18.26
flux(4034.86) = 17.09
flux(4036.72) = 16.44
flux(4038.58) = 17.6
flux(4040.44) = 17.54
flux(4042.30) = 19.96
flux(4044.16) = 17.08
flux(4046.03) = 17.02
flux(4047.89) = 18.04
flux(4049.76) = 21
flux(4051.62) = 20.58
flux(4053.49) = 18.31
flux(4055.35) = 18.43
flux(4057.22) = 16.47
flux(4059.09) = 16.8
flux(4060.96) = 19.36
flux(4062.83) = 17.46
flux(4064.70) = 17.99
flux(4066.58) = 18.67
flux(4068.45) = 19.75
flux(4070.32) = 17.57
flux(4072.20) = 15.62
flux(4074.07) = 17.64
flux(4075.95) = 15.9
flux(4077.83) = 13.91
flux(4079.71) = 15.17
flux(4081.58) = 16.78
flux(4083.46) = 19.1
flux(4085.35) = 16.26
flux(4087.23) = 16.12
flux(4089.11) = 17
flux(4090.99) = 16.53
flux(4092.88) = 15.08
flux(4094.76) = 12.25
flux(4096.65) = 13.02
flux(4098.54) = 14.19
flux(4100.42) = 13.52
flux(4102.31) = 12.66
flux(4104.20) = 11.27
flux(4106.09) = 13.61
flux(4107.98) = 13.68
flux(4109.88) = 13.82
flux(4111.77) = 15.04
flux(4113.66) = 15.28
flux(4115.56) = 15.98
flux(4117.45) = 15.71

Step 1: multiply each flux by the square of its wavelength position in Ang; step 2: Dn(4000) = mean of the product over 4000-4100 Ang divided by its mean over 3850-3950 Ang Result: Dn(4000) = 1.3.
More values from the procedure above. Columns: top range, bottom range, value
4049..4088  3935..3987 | 1.39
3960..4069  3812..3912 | 1.34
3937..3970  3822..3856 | 1.20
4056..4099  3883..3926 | 1.35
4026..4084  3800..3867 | 1.45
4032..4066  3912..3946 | 1.35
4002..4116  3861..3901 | 1.43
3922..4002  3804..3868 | 1.08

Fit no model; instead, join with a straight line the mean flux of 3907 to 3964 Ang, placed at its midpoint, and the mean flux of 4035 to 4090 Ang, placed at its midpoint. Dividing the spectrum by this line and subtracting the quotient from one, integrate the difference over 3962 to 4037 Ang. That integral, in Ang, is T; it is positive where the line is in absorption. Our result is 4.1 Ang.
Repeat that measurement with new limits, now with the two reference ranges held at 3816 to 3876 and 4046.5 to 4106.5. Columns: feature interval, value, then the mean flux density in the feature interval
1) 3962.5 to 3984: 6.9 Ang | 10.3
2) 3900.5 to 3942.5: 1.0 Ang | 14.2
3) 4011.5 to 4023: -1.6 Ang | 17.8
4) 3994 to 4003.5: -1.1 Ang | 17.3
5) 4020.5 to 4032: -1.3 Ang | 17.6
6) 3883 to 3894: 3.5 Ang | 9.65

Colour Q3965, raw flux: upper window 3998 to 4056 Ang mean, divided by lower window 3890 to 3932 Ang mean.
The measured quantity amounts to 1.3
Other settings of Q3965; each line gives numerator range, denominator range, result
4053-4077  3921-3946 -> 1.31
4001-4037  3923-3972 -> 1.37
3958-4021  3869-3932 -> 1.13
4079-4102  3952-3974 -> 1.36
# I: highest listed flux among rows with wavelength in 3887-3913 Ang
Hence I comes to 17.15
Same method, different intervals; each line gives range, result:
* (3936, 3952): 18.92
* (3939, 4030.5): 20.47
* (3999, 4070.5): 21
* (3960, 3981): 16.02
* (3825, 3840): 12.35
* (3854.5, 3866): 18.31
